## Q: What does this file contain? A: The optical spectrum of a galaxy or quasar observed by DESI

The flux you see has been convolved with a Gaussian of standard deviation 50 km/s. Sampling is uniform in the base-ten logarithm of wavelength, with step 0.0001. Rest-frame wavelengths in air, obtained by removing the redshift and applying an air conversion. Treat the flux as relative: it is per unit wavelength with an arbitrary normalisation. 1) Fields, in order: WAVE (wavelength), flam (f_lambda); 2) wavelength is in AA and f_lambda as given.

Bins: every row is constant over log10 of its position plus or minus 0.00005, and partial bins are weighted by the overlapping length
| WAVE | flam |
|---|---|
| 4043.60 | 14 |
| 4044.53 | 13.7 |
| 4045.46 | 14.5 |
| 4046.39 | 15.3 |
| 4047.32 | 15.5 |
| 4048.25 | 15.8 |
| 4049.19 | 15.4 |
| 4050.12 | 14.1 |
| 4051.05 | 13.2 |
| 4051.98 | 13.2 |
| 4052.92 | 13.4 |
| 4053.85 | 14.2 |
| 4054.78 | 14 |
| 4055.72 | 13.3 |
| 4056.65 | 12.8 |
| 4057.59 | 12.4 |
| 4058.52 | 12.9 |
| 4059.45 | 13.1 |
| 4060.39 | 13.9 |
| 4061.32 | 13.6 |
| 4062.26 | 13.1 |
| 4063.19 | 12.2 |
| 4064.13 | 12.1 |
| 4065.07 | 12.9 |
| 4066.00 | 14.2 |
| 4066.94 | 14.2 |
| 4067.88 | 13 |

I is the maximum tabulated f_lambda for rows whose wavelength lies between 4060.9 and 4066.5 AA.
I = 14.2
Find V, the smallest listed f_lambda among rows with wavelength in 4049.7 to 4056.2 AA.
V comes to 13.2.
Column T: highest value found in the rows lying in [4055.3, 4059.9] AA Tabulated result 13.3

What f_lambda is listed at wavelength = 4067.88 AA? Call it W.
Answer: 13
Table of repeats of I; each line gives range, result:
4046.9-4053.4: 15.8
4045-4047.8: 15.5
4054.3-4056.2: 14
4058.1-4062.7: 13.9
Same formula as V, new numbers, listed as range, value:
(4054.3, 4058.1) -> 12.4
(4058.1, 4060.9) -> 12.9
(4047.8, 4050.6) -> 14.1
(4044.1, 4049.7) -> 13.7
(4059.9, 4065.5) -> 12.1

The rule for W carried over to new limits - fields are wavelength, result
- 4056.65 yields 12.8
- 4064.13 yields 12.1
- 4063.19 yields 12.2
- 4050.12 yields 14.1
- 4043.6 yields 14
